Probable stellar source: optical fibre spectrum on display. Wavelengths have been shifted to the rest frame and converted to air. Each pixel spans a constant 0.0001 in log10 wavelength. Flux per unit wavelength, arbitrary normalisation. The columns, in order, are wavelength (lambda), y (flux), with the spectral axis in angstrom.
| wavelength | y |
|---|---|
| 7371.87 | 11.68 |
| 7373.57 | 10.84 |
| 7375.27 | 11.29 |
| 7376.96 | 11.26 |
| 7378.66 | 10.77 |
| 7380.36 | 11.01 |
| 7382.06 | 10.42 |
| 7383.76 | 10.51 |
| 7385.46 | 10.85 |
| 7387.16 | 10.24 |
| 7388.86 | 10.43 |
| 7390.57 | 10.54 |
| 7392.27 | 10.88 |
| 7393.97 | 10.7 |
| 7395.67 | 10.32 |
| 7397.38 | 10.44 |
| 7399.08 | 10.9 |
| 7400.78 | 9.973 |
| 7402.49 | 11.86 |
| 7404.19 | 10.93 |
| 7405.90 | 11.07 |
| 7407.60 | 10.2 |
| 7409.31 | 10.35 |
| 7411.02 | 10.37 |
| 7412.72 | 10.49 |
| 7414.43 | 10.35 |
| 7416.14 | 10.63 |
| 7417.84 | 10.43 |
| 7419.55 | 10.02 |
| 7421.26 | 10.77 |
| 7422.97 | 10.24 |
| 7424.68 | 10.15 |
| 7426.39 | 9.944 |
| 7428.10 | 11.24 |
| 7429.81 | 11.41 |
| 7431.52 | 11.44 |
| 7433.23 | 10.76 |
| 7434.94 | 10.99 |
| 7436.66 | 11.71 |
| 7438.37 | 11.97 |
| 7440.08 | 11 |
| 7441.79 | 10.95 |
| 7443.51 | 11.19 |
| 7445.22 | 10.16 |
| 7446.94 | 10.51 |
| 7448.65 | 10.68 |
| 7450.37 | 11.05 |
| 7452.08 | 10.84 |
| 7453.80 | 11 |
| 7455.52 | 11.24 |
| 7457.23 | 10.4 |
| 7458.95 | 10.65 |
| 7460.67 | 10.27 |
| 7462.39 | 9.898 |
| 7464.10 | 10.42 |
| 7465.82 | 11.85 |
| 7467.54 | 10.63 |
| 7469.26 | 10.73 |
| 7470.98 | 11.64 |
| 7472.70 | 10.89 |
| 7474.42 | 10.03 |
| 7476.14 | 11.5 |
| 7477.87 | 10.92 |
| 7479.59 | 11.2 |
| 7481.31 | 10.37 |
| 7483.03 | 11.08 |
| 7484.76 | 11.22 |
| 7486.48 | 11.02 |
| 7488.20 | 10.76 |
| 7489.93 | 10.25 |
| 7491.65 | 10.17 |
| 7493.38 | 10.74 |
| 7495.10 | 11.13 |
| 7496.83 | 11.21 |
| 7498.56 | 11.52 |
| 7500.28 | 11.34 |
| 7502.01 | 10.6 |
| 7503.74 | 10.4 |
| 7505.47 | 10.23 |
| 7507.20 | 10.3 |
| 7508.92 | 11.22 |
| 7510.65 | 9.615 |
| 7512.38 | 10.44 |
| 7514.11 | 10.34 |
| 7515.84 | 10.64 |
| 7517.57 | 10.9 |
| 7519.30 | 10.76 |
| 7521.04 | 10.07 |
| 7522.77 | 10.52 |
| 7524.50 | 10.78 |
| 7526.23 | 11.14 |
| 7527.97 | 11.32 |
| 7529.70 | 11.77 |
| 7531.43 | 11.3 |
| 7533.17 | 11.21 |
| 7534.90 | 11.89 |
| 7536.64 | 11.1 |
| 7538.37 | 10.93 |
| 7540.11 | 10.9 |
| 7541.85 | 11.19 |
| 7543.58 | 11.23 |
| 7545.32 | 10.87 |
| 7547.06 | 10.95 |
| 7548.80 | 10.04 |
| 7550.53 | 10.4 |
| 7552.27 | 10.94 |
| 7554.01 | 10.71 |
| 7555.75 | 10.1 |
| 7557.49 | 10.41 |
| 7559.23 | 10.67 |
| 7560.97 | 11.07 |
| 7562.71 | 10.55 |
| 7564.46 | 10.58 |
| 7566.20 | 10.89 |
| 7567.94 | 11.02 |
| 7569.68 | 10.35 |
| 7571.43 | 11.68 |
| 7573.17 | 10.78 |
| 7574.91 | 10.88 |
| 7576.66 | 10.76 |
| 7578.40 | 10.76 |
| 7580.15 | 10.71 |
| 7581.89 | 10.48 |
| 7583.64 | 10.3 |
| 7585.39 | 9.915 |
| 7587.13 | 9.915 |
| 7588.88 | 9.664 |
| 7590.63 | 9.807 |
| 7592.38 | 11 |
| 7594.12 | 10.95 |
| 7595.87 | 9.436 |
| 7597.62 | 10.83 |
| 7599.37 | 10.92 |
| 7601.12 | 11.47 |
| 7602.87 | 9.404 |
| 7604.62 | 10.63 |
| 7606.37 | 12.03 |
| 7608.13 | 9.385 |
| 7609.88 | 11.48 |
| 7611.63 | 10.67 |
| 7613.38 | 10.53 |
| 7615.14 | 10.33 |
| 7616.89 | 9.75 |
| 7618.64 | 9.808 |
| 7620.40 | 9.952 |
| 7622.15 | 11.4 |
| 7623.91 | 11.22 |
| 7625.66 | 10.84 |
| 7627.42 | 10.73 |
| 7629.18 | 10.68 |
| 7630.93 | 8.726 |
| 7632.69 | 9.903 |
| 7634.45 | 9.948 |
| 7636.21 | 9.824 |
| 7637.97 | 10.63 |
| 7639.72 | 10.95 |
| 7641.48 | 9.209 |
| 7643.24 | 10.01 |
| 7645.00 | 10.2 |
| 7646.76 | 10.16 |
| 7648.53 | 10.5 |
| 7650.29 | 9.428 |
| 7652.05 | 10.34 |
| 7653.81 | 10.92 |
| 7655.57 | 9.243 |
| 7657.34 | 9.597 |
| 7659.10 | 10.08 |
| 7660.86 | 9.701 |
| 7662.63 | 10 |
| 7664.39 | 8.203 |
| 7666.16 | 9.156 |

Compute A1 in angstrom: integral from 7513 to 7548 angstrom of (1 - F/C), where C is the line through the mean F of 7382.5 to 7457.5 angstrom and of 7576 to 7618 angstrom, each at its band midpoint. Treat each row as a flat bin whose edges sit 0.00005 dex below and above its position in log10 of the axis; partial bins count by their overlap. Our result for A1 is -1.4 angstrom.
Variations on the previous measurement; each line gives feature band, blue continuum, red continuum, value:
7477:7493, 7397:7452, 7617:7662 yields -0.3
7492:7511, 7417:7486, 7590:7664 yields -0.2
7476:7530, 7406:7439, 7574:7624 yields -0.9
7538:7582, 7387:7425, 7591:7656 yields -1.5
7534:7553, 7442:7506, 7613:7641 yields -0.7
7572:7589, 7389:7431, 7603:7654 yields -0.1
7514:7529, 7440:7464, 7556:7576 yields 0.0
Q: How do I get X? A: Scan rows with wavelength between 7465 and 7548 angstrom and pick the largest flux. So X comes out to 11.89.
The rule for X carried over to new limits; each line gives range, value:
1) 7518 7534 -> 11.77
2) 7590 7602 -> 11.47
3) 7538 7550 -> 11.23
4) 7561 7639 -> 12.03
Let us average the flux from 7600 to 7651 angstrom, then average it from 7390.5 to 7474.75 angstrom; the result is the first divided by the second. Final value 0.96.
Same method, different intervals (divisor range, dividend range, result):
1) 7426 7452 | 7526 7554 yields 1.00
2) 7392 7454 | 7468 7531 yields 1.00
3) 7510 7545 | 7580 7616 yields 0.96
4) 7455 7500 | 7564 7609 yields 0.97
